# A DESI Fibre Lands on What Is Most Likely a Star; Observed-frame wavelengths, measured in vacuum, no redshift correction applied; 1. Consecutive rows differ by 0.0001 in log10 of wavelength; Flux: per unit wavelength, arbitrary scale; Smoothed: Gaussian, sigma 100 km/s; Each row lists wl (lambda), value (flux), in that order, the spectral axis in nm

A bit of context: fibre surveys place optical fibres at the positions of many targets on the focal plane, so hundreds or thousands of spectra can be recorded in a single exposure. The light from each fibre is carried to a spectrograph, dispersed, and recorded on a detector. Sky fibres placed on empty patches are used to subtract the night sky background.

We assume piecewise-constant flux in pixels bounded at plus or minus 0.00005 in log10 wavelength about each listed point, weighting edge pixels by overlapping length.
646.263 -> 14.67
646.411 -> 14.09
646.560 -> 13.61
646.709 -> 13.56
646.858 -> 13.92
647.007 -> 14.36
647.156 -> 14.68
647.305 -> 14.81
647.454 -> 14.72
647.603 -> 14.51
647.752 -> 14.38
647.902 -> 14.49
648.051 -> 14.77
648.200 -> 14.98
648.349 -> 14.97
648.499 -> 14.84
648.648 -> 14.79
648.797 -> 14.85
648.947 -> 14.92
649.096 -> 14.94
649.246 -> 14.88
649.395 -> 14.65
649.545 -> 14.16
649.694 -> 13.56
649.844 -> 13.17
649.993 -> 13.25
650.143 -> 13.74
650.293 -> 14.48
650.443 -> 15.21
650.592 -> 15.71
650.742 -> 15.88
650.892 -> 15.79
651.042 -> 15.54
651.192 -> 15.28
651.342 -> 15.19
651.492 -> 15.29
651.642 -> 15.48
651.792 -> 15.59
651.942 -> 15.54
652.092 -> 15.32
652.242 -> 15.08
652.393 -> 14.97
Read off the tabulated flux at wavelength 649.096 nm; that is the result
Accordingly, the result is 14.94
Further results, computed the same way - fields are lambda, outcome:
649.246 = 14.88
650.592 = 15.71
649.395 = 14.65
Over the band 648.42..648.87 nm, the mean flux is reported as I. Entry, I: 14.8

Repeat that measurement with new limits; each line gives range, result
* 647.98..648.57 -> 14.9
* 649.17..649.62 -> 14.6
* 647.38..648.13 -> 14.6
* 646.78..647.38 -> 14.4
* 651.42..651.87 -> 15.5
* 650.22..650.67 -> 15.2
